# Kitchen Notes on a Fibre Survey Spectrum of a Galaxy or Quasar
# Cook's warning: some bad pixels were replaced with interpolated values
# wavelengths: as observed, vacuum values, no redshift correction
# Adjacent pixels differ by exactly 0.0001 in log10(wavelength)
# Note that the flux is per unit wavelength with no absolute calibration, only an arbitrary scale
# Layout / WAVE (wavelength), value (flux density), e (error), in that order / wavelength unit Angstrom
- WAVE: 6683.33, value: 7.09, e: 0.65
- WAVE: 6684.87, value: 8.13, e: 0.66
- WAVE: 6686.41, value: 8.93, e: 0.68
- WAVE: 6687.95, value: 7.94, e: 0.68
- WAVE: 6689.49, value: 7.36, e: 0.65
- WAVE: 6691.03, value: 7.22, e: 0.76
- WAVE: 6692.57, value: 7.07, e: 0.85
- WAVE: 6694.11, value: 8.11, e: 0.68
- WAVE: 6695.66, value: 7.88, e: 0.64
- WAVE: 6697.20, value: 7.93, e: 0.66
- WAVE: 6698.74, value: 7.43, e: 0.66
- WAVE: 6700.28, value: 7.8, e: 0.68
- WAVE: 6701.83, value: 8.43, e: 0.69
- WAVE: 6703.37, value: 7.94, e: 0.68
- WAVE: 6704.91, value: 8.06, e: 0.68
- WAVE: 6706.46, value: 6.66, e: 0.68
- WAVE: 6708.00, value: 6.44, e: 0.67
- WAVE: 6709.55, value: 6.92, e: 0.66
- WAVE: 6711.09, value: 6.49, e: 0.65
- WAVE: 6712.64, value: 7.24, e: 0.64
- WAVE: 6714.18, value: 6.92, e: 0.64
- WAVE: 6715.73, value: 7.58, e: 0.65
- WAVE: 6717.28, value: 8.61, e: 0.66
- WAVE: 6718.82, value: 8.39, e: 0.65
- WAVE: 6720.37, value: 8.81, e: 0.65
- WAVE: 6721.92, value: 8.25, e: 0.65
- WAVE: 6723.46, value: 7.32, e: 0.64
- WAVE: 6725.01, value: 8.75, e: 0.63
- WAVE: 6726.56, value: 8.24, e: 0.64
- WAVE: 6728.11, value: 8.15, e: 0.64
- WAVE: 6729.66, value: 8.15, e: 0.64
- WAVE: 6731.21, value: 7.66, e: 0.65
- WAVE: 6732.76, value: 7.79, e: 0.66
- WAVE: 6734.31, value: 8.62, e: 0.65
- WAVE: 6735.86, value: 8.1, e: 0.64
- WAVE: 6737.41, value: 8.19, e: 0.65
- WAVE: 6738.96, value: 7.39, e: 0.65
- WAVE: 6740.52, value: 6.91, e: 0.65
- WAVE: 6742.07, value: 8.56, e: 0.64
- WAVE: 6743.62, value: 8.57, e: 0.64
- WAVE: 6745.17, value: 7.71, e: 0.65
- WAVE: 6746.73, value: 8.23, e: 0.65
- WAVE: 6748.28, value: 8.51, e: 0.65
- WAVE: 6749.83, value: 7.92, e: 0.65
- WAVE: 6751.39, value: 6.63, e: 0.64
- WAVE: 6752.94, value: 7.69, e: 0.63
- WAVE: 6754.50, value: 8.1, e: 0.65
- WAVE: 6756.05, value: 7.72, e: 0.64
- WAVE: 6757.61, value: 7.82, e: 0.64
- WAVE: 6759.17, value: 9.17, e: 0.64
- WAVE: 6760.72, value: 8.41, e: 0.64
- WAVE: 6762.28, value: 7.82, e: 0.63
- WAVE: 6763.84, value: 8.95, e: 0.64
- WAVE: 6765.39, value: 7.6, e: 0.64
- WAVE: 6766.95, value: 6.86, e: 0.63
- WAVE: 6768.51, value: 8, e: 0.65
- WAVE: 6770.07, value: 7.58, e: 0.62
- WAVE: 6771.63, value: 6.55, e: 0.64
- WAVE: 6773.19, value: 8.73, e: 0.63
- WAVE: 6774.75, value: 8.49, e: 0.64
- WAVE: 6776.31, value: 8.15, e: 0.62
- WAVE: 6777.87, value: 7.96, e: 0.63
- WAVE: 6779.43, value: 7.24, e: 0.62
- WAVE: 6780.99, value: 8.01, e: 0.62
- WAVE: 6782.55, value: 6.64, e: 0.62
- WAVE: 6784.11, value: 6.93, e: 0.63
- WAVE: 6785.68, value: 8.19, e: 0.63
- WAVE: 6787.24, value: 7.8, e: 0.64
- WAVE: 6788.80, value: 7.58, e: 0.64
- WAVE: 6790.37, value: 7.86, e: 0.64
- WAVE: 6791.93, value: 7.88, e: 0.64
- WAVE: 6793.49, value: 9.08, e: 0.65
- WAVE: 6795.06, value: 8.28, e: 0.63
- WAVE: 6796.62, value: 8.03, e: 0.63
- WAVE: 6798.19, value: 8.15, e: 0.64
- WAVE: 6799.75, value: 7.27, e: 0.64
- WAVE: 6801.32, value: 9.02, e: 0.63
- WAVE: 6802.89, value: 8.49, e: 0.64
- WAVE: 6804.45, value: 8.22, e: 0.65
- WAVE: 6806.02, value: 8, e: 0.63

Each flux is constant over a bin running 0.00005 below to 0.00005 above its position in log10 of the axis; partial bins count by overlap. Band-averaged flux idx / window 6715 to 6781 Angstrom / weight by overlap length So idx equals 8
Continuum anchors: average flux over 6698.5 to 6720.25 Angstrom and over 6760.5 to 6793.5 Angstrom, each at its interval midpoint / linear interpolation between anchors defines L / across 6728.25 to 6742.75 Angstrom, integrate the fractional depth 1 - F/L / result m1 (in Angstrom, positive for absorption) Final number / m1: -0.6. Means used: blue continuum 7.53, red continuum 7.79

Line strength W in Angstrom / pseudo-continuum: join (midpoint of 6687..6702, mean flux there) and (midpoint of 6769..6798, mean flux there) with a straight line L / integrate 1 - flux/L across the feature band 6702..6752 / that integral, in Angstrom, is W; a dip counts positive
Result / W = -0.41 Angstrom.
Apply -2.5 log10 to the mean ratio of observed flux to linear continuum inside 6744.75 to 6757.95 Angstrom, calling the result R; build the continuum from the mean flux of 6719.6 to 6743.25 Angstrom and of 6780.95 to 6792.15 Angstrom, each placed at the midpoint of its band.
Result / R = 0.01 mag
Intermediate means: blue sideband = 8.07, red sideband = 7.57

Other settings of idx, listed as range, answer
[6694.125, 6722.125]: 7.65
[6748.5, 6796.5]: 7.87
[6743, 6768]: 7.98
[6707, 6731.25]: 7.74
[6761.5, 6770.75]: 7.8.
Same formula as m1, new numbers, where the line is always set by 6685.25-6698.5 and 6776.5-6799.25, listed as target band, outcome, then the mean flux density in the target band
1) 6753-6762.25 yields -0.4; 8.16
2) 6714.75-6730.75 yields -0.8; 8.2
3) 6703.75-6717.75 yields 1.1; 7.2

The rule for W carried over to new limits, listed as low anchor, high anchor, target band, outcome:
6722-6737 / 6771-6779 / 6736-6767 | 0.27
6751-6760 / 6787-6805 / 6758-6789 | 0.69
